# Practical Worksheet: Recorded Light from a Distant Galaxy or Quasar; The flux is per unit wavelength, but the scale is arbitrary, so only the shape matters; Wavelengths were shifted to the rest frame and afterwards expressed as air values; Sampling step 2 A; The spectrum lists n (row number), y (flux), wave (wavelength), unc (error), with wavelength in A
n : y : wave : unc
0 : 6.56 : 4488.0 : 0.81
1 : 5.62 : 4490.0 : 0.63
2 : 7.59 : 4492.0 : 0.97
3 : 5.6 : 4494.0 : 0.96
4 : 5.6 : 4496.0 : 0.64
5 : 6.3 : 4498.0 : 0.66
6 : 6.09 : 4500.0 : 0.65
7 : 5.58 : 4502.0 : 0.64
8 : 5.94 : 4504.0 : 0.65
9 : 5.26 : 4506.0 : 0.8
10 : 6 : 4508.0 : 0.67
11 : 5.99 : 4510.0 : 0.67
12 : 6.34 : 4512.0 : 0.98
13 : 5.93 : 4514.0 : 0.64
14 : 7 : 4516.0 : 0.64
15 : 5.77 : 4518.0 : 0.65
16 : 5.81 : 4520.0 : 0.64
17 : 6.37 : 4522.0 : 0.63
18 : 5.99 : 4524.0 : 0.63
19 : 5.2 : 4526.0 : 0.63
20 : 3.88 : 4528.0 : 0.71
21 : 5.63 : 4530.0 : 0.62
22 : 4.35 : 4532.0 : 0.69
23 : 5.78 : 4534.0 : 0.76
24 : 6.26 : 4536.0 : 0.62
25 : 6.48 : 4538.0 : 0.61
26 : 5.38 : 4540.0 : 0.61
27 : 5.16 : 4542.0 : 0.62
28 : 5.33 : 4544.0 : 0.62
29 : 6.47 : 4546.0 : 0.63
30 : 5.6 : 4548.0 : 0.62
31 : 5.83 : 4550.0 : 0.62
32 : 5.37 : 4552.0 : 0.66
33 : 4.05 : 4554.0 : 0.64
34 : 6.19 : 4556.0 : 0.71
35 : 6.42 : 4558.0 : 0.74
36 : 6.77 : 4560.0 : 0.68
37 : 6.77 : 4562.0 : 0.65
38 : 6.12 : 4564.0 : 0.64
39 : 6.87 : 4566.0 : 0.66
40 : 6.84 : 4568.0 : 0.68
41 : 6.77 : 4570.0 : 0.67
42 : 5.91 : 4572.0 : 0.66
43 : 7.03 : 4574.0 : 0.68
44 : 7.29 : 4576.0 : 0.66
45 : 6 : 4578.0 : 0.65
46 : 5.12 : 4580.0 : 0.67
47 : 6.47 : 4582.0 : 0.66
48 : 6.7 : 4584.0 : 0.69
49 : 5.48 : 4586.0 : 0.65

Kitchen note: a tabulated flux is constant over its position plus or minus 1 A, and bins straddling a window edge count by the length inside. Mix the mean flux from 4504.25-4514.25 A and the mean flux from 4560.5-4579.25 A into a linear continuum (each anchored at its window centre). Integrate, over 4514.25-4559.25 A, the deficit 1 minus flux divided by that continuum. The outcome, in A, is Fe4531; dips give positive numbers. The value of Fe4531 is 4.02 A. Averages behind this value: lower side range 5.9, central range 5.66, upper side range 6.61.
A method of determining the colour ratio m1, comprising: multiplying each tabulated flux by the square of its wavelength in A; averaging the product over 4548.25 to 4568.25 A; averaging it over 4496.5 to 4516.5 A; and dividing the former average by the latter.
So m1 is 1.0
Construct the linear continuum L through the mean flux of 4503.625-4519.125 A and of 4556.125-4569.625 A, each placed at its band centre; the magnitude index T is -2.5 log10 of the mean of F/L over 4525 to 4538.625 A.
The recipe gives 0.174 mag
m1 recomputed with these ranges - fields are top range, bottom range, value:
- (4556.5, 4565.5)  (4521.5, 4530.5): 1.24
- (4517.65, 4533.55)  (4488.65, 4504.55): 0.90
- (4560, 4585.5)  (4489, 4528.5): 1.13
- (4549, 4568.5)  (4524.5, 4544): 1.15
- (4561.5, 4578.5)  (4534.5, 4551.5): 1.16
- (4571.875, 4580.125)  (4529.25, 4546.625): 1.16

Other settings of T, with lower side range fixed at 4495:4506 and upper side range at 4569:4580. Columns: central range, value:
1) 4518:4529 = 0.10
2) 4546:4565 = 0.07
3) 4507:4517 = -0.06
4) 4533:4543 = 0.06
